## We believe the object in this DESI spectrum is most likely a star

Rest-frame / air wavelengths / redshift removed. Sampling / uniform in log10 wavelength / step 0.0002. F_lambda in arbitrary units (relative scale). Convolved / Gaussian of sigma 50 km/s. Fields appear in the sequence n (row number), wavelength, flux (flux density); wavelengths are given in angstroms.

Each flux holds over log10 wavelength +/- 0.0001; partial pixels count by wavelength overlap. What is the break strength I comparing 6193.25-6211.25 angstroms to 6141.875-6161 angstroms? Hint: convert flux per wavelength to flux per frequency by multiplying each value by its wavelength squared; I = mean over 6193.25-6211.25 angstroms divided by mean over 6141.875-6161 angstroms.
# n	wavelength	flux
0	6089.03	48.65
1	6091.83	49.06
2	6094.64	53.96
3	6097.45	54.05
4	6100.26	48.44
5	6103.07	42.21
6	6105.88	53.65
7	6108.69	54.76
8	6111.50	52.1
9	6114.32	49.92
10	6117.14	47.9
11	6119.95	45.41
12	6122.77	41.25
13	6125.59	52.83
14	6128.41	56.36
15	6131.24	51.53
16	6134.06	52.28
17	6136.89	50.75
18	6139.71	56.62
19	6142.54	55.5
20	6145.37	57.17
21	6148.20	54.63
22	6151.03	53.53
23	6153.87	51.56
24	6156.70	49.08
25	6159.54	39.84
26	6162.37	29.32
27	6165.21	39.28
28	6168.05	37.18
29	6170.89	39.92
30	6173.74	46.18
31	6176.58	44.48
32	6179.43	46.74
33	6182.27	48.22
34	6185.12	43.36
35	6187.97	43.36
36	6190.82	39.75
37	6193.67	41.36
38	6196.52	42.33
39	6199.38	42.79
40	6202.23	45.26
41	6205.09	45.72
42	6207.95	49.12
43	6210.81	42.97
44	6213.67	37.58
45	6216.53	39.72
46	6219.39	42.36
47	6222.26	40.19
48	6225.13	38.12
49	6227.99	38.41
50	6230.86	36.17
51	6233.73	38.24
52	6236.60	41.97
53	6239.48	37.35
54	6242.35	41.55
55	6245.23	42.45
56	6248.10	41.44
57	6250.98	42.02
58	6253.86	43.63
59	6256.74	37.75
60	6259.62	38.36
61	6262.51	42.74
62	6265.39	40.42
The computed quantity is 0.9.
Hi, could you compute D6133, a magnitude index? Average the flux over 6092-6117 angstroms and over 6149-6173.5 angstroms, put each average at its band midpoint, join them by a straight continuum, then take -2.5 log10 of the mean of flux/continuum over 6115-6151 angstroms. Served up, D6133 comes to -0.11 mag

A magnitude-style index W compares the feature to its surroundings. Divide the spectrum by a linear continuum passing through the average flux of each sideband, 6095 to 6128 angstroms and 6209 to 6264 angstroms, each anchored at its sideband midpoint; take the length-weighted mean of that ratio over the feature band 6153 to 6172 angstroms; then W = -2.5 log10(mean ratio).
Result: 0.13 mag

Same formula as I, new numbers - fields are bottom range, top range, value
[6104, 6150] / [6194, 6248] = 0.82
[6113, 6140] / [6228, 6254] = 0.83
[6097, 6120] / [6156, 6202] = 0.86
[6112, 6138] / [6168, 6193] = 0.89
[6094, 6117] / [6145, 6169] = 0.91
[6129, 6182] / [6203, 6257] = 0.88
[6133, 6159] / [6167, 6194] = 0.82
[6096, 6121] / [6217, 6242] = 0.82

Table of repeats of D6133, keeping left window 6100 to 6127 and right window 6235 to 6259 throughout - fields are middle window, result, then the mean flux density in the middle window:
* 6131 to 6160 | -0.120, 52.5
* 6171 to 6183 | -0.012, 45.6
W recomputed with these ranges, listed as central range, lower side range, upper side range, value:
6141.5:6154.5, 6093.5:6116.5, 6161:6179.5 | -0.24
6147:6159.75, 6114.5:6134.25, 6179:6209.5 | -0.07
